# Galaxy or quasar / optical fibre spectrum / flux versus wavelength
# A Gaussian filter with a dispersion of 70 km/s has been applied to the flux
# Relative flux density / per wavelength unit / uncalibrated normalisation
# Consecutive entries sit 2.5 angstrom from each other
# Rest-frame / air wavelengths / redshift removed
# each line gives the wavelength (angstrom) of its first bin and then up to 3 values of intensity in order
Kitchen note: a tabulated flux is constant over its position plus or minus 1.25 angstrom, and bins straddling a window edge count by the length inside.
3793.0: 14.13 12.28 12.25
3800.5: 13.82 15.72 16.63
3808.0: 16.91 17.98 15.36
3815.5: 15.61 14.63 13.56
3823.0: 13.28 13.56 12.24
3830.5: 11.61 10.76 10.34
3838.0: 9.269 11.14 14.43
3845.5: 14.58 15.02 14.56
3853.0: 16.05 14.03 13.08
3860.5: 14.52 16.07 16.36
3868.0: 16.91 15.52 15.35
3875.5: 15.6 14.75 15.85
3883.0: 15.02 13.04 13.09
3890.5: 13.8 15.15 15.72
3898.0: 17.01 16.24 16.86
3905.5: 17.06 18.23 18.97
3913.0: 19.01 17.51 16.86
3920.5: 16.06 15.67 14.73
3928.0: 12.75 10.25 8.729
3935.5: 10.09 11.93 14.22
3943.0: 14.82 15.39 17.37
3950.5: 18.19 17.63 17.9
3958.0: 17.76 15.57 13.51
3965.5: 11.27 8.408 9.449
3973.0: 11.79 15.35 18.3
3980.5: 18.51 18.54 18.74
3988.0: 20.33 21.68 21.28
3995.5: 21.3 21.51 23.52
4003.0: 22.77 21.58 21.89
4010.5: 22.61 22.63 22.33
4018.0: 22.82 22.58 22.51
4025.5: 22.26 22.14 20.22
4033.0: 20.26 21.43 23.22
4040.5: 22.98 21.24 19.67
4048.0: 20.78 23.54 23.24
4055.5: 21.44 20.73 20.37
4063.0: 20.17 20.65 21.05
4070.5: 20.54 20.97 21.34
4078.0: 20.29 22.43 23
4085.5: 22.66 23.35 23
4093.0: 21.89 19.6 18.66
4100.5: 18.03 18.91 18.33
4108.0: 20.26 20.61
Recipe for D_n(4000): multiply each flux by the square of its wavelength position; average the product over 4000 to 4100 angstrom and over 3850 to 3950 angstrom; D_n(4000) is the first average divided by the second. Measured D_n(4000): 1.54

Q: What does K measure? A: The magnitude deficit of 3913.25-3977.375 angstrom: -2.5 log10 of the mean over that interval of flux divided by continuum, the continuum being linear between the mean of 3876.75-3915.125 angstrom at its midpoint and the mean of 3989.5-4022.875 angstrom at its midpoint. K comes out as 0.295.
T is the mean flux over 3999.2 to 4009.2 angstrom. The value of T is 22.4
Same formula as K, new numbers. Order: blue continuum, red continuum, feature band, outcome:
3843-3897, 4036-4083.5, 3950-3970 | 0.22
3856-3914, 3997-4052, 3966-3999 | 0.18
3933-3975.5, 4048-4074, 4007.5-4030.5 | -0.21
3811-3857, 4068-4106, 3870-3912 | -0.04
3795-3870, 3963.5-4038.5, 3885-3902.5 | 0.08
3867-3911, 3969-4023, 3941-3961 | 0.09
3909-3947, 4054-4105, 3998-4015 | -0.25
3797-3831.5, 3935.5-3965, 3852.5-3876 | -0.03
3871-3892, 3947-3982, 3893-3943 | -0.02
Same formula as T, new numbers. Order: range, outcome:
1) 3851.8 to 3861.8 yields 14.4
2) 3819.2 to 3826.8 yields 13.5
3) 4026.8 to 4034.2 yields 20.9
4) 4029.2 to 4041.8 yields 21.6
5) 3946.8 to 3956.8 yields 17.8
